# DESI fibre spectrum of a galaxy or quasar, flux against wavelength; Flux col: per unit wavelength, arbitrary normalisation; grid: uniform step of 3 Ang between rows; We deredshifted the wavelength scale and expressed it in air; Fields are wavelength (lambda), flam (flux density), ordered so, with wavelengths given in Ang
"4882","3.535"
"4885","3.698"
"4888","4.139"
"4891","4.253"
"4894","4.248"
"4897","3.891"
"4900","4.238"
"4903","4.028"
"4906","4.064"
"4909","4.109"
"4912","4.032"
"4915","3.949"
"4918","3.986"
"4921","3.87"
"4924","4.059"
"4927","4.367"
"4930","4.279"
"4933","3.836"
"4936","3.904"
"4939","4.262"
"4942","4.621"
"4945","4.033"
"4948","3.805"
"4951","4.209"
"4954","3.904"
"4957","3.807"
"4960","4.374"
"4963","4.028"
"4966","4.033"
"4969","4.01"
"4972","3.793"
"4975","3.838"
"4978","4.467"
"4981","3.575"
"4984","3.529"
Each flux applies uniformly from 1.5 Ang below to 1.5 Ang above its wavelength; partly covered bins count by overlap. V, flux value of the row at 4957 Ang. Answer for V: 3.807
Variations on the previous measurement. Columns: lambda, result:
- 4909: 4.109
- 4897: 3.891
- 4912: 4.032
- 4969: 4.01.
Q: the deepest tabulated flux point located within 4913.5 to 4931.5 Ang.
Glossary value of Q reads 3.87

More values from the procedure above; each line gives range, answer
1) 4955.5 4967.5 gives 3.807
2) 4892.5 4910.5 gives 3.891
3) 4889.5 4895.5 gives 4.248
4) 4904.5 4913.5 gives 4.032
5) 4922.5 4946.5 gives 3.836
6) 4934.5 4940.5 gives 3.904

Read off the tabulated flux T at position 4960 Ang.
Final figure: 4.374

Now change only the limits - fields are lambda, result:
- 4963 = 4.028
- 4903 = 4.028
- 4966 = 4.033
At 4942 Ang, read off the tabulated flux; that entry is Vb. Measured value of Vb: 4.621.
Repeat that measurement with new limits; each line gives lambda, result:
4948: 3.805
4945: 4.033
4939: 4.262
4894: 4.248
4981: 3.575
